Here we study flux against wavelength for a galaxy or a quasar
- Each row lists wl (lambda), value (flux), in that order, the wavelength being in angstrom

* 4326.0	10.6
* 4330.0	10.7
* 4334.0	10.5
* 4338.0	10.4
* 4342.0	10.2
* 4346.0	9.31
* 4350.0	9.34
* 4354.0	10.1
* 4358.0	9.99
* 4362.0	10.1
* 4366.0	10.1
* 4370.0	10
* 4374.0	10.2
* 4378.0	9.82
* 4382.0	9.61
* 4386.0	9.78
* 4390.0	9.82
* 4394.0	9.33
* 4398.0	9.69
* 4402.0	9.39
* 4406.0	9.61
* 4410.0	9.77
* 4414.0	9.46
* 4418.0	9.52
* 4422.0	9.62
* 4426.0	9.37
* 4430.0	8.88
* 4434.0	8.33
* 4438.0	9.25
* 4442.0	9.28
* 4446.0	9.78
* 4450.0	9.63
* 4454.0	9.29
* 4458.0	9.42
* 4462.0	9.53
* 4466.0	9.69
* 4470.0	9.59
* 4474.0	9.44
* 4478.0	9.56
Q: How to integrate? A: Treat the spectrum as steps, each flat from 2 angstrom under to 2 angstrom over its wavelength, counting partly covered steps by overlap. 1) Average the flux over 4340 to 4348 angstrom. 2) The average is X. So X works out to 9.75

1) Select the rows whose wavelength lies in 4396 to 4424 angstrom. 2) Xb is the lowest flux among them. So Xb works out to 9.39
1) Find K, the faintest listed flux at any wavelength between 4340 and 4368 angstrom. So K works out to 9.31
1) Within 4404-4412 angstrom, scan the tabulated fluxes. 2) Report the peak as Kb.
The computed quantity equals 9.77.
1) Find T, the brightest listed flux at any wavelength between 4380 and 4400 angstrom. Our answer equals 9.82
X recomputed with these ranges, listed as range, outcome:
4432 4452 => 9.25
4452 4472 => 9.5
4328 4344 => 10.4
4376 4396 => 9.67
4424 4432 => 9.12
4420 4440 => 9.09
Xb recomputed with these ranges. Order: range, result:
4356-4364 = 9.99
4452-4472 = 9.29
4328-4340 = 10.4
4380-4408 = 9.33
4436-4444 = 9.25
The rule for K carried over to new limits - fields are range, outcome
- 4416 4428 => 9.37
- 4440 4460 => 9.28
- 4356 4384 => 9.61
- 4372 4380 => 9.82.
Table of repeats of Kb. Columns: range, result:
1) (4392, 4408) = 9.69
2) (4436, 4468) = 9.78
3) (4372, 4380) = 10.2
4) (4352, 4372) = 10.1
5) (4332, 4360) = 10.5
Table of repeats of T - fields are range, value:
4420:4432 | 9.62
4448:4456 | 9.63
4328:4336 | 10.7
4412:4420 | 9.52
